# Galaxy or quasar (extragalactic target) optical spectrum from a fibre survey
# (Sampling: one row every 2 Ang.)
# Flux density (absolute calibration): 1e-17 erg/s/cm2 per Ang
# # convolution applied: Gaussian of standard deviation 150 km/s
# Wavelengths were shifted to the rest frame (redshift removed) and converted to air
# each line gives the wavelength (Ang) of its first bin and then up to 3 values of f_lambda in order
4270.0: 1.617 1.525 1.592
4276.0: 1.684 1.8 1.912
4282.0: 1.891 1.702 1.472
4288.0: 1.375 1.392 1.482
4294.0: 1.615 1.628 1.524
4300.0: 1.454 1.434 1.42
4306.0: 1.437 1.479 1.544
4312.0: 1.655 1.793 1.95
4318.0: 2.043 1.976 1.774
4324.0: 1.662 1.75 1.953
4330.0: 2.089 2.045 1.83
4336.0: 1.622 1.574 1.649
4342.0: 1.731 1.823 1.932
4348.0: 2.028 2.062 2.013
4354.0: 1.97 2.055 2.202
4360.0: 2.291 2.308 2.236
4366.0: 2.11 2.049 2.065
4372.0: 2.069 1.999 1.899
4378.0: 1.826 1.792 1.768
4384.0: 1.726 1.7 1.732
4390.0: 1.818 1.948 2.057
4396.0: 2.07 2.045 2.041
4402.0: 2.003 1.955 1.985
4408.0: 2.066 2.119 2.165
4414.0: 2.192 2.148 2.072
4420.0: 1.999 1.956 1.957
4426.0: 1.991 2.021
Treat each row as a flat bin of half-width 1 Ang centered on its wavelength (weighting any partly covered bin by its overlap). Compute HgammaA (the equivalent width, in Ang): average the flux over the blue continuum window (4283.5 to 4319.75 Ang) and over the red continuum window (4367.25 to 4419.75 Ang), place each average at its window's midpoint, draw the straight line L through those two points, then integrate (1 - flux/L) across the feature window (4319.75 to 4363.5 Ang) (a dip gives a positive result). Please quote -4.3 Ang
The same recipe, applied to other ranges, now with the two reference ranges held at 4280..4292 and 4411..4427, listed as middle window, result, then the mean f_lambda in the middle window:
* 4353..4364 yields -1.94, 2.17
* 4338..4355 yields -0.73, 1.88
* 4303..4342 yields -0.70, 1.75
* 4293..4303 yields 0.61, 1.53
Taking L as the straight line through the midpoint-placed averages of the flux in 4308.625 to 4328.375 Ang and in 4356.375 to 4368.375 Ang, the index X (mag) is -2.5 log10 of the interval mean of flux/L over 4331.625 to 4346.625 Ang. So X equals 0.13 mag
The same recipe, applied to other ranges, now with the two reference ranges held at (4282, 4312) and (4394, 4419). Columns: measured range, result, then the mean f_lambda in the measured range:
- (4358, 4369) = -0.187 mag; 2.2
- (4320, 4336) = -0.117 mag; 1.86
